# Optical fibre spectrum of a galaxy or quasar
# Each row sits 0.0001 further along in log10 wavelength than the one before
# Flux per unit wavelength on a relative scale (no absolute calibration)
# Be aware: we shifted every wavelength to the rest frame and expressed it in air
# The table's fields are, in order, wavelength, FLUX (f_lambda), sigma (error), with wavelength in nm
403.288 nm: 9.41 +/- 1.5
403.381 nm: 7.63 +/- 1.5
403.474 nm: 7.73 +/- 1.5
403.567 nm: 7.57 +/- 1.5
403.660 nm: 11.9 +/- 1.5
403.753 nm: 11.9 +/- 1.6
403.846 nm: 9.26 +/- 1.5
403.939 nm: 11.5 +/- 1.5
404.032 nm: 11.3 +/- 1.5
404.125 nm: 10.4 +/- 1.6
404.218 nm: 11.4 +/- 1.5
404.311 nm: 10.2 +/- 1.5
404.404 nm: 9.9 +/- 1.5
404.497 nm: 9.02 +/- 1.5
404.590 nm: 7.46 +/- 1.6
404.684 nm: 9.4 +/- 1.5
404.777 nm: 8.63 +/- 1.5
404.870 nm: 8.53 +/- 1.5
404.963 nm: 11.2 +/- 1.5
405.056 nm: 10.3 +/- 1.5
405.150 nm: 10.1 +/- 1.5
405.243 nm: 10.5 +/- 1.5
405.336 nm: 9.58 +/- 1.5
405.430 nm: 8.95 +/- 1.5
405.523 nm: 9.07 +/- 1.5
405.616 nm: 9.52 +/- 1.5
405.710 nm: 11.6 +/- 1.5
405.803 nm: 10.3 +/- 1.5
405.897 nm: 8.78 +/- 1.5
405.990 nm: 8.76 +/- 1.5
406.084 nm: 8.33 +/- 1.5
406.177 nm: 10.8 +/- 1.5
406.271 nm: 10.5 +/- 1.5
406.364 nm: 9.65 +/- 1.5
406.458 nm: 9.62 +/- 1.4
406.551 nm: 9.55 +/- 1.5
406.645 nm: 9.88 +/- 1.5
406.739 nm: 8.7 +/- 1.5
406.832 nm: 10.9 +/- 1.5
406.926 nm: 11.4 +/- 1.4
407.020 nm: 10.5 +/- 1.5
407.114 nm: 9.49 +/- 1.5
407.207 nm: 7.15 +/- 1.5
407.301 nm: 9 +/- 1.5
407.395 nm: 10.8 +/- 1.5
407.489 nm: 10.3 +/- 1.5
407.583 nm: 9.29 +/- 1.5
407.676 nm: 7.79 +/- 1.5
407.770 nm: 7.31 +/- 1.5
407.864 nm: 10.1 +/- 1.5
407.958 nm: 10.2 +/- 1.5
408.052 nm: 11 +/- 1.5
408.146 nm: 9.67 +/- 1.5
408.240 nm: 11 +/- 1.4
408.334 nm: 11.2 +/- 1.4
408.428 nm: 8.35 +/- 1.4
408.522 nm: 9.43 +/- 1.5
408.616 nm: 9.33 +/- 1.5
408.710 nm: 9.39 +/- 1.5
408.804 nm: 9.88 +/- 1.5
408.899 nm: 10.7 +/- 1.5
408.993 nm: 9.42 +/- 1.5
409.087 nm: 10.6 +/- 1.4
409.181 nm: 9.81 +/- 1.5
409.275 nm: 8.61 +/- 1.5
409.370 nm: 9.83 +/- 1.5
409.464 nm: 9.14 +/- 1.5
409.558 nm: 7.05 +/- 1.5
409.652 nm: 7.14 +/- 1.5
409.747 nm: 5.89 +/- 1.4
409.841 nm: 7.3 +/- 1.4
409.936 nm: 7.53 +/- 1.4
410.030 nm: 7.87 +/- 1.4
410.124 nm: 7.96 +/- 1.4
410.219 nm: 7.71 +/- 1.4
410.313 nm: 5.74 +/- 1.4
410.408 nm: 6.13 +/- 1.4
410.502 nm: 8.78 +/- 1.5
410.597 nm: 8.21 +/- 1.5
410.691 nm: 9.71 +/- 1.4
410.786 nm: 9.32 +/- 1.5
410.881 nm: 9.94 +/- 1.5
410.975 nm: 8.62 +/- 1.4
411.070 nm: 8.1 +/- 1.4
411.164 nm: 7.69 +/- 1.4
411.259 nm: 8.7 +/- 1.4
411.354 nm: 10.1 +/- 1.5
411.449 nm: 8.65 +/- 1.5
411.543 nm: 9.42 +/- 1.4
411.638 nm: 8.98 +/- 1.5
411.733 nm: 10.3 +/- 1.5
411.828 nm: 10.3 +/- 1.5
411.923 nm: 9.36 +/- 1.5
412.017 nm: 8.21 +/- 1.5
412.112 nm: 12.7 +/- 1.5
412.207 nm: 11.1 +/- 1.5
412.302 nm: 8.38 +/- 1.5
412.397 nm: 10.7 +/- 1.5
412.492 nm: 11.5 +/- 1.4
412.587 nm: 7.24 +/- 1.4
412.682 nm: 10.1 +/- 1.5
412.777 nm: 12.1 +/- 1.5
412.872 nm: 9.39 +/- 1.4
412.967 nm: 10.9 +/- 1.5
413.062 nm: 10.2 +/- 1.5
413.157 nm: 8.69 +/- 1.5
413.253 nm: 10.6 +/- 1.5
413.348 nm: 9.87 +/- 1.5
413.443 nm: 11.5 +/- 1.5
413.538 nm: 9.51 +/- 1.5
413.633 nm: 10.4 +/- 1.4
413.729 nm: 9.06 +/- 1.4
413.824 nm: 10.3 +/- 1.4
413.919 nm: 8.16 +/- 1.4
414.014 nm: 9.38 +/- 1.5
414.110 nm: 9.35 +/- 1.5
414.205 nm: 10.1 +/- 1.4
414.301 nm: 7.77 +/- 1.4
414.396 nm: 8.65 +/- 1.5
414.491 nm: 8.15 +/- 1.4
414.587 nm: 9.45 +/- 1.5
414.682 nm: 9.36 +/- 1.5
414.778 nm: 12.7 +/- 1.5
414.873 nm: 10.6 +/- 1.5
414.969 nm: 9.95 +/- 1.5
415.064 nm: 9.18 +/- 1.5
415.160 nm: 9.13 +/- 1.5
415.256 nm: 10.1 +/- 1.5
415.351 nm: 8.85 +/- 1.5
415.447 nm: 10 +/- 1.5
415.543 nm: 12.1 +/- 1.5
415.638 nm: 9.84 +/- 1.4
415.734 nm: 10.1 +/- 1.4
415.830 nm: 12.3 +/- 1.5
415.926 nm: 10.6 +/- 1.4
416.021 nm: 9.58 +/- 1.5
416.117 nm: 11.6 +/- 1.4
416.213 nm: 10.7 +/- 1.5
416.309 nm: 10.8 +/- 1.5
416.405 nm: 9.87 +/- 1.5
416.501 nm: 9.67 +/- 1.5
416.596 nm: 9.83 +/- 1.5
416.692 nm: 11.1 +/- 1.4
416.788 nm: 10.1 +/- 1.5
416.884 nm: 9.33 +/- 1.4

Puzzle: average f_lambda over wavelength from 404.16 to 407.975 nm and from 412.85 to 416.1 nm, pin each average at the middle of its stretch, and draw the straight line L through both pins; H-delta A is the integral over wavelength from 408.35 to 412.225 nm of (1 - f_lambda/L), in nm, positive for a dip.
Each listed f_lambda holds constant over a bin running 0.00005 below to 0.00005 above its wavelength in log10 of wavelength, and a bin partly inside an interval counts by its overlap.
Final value 0.359 nm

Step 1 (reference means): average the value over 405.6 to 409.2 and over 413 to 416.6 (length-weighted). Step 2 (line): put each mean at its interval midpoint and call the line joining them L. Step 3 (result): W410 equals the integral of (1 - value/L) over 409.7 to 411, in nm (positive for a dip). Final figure 0.26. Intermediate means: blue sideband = 9.74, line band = 7.9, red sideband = 9.95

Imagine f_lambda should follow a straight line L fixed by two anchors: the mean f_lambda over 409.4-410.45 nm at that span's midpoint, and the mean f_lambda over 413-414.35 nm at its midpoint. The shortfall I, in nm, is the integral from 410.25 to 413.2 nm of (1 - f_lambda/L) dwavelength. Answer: -0.32 nm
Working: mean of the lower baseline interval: 7.27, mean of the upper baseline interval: 9.65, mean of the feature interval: 9.33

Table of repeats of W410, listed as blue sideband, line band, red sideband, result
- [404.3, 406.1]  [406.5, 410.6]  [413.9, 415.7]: 0.23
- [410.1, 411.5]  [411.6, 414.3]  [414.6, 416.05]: -0.19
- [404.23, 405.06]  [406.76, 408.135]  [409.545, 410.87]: -0.17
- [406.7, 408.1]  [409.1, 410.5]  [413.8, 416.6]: 0.27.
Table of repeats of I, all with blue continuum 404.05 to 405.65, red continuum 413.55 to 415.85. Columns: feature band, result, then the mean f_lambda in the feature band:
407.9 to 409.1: -0.035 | 9.99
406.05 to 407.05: -0.030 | 10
